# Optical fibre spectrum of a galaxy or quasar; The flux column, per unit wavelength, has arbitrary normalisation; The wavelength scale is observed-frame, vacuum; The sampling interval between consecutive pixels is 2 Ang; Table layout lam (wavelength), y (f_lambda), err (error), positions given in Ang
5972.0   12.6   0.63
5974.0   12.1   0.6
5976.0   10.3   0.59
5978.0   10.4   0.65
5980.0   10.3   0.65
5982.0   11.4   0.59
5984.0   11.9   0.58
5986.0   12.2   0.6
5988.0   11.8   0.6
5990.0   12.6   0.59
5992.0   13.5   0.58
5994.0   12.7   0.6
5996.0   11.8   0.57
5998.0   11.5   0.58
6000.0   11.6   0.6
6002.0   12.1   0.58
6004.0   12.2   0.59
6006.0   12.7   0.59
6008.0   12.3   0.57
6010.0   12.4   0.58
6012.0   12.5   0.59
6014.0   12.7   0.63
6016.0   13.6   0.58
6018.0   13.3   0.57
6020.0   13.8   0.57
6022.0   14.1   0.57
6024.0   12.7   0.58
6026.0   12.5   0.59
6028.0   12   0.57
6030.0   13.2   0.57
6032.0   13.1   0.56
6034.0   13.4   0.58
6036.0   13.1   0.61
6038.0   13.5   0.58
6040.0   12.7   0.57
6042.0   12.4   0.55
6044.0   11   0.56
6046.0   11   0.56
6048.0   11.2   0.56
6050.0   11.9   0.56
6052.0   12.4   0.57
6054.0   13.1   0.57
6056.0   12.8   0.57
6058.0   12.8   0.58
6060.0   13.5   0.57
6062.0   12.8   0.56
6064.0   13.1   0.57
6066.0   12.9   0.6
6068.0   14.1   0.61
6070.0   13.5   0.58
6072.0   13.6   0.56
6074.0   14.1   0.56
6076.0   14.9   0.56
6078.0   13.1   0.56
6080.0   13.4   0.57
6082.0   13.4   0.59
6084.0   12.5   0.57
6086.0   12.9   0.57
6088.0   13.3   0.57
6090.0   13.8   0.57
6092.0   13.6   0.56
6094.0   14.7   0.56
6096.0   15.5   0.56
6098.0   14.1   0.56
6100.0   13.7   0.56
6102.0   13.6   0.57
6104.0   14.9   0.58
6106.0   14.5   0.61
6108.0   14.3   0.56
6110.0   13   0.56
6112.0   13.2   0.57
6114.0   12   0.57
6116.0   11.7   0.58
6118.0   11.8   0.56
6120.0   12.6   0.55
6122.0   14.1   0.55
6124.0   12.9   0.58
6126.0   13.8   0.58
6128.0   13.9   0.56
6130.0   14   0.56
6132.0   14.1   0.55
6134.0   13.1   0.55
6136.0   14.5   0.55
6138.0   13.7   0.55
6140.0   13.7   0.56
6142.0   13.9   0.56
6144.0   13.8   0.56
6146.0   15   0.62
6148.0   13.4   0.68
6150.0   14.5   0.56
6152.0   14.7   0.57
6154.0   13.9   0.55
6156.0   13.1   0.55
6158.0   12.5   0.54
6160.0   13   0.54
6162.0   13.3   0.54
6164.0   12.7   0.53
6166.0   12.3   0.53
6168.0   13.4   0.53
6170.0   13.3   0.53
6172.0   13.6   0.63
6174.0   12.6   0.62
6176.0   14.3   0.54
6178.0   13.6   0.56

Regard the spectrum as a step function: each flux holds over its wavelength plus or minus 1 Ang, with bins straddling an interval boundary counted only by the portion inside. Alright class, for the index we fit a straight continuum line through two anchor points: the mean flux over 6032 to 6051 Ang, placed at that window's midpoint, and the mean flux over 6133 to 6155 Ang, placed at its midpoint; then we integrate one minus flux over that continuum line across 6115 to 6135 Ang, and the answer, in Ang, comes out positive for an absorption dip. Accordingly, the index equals 0.7 Ang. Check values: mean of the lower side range 12.3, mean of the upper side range 14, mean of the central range 13.2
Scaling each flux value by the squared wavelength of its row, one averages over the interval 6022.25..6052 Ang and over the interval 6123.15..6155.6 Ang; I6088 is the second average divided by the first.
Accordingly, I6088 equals 1.16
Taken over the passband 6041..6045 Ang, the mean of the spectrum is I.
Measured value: 11.7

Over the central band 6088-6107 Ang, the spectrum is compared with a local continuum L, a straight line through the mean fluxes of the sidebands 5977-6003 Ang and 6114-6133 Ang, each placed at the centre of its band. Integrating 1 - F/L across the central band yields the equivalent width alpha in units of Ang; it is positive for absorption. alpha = -1.95 Ang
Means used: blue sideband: 11.8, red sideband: 13.1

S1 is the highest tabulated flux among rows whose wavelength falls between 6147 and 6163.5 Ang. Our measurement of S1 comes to 14.7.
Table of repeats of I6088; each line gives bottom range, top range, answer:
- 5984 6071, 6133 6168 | 1.12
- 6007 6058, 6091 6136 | 1.10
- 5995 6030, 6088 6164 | 1.13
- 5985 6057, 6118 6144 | 1.13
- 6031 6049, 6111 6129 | 1.07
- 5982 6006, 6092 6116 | 1.18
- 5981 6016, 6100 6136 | 1.14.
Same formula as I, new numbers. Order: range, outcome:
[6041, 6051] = 11.5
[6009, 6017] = 12.8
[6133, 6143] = 13.8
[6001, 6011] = 12.3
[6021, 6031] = 12.9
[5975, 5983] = 10.6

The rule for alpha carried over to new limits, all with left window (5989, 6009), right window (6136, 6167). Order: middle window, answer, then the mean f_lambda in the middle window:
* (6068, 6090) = -0.9 Ang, 13.5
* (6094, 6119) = -0.7 Ang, 13.6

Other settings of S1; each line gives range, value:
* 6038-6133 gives 15.5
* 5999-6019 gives 13.6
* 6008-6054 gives 14.1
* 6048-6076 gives 14.9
